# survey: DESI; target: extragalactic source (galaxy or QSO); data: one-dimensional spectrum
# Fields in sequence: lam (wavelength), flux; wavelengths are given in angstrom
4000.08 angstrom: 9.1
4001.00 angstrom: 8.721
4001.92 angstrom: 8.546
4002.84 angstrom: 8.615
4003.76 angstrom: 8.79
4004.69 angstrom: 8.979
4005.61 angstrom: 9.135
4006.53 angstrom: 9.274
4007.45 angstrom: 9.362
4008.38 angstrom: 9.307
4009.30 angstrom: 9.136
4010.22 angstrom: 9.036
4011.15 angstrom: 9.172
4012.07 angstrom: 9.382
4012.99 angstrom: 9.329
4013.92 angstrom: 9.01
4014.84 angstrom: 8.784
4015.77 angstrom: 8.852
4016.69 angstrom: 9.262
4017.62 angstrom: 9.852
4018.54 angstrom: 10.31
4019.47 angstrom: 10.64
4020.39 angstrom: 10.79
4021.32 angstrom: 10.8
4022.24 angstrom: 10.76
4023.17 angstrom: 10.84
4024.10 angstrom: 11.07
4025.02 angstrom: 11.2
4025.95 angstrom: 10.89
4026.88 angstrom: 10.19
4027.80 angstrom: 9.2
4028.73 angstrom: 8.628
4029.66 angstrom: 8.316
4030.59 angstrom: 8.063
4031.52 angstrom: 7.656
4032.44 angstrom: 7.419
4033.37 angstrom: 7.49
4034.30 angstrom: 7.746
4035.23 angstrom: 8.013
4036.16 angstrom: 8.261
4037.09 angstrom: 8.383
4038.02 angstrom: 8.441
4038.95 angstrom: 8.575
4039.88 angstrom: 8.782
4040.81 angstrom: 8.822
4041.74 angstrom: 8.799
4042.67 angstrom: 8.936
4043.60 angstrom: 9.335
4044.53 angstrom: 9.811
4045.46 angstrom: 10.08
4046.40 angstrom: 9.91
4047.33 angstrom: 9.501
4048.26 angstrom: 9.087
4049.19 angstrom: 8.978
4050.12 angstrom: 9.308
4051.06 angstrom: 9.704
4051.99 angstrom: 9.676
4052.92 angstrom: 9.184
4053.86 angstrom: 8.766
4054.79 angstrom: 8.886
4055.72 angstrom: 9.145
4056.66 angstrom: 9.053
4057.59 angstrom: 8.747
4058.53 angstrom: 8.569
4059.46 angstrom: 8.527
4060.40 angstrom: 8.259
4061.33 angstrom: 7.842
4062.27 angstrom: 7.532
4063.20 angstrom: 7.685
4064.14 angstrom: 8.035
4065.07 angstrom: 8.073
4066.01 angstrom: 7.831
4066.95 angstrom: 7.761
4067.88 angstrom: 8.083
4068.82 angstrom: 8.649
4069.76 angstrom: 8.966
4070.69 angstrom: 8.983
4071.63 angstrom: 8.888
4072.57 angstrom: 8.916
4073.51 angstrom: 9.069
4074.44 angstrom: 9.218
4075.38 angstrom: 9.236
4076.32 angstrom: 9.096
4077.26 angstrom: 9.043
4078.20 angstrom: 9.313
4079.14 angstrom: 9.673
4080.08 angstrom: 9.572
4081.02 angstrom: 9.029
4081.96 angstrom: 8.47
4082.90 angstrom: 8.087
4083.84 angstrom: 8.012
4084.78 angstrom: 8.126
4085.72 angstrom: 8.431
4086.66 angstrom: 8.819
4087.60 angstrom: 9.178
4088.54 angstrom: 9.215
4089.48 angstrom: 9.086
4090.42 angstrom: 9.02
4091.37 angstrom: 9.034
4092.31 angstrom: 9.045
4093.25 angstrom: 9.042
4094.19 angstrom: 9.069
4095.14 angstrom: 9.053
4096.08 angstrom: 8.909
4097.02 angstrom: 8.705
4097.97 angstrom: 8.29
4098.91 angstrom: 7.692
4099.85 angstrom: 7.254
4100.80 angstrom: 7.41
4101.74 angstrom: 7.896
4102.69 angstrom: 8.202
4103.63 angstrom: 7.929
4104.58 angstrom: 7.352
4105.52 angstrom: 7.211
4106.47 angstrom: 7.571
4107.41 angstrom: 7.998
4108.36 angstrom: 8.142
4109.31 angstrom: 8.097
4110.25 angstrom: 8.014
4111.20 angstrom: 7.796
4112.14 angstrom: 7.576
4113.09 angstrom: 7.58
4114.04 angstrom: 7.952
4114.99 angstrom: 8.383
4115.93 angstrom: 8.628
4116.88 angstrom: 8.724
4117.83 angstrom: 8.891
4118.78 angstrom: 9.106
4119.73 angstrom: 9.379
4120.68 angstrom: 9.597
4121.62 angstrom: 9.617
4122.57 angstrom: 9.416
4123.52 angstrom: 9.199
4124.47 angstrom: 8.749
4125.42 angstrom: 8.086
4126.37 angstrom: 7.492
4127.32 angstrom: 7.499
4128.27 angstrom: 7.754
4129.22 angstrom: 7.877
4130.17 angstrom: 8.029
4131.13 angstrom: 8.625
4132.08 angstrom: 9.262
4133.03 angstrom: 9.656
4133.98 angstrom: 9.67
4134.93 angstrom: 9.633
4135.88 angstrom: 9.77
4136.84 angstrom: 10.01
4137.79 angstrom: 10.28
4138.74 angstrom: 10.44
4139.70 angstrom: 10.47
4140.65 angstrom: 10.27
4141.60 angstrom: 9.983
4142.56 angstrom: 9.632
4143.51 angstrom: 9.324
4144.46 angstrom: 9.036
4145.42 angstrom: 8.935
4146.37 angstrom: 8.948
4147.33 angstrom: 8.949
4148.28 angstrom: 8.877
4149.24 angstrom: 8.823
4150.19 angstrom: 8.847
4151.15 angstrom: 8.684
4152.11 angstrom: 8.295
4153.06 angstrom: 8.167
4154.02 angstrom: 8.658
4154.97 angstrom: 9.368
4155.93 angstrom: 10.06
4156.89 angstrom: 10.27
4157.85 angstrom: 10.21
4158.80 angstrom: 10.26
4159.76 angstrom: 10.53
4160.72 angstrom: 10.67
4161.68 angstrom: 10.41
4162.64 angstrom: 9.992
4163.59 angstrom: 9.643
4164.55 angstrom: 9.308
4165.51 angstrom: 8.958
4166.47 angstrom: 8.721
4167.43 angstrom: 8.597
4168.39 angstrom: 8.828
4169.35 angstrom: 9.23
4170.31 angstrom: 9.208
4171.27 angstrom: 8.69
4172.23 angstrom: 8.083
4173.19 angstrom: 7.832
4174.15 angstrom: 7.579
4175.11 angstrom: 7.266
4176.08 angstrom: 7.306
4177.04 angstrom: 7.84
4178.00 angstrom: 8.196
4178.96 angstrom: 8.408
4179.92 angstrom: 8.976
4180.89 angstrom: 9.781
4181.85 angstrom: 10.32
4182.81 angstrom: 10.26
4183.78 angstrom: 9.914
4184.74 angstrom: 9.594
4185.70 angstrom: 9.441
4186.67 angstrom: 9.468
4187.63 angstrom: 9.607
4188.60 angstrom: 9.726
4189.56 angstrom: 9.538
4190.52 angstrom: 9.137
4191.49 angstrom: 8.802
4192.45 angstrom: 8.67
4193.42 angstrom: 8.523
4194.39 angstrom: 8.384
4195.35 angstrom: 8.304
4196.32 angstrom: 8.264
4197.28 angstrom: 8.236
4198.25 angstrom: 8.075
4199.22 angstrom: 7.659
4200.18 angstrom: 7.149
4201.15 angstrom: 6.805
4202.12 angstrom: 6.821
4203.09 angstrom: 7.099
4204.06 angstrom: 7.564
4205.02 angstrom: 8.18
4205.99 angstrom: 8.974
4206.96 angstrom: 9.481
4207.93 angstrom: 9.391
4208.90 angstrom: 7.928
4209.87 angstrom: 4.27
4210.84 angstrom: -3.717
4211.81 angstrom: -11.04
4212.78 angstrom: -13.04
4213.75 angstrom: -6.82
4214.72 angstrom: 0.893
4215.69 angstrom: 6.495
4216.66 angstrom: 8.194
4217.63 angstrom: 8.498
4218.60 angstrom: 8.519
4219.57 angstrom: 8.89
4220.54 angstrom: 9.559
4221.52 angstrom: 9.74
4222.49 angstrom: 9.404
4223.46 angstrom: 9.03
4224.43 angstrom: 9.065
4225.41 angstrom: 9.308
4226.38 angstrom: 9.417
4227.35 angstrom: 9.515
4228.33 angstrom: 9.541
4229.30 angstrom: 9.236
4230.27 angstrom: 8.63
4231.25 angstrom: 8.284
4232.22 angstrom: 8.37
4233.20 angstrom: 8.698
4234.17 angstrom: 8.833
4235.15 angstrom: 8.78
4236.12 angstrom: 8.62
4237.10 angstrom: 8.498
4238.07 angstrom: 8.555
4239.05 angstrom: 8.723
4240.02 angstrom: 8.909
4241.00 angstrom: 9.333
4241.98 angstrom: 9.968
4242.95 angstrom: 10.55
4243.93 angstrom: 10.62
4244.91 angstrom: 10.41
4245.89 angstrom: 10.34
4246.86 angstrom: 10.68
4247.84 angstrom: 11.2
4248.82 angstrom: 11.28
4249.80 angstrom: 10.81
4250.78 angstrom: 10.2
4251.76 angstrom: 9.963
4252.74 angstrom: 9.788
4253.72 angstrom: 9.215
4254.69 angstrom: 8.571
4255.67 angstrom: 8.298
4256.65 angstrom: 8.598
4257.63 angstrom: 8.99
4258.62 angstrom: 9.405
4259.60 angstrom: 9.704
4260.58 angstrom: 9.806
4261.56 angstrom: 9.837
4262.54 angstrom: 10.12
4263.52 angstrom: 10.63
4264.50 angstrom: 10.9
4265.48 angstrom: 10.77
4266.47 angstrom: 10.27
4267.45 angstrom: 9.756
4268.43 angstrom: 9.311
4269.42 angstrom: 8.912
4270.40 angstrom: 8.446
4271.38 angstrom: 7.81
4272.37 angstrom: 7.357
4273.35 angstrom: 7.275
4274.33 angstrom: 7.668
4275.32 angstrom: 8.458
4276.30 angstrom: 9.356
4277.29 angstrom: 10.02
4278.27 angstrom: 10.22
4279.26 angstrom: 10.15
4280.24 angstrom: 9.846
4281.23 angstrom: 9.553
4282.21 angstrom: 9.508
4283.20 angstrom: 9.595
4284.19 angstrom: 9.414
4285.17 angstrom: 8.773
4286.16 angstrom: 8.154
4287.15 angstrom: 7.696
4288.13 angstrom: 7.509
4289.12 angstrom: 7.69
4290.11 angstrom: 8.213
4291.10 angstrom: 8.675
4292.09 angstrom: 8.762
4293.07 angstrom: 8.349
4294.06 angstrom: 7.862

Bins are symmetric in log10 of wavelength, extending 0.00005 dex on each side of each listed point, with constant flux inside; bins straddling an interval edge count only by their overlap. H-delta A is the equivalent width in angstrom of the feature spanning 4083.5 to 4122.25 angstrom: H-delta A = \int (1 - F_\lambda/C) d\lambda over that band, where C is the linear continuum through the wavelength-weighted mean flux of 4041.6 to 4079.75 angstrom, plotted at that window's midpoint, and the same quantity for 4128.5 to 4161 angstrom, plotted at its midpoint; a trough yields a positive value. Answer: 3.07 angstrom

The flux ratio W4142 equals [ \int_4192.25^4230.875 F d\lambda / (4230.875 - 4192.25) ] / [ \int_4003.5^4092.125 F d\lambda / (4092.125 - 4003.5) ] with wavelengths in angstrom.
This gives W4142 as 0.7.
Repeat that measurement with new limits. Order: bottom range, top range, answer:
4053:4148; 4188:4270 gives 0.93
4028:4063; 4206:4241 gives 0.75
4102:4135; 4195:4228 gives 0.72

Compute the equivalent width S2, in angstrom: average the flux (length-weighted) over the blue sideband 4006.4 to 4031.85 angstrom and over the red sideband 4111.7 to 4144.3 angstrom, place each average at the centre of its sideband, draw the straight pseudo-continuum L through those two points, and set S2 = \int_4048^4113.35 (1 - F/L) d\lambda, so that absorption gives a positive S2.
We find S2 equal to 5.3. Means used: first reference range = 9.62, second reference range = 9.02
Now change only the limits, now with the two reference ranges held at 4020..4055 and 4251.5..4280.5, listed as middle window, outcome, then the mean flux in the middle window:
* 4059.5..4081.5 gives 1.4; 8.64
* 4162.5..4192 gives 1.0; 8.97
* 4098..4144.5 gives 3.0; 8.65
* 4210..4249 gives 8.8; 7.2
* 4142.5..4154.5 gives 0.6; 8.84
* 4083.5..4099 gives 0.8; 8.78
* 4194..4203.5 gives 1.6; 7.68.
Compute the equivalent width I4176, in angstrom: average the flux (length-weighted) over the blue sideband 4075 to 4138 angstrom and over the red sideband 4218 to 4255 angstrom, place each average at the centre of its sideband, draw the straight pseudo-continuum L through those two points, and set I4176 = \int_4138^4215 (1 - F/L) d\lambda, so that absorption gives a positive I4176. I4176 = 9.4 angstrom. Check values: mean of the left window 8.61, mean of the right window 9.45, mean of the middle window 7.92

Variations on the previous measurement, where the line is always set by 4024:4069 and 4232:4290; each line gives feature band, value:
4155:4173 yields -0.84 angstrom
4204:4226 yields 9.73 angstrom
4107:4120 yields 0.96 angstrom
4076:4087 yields 0.08 angstrom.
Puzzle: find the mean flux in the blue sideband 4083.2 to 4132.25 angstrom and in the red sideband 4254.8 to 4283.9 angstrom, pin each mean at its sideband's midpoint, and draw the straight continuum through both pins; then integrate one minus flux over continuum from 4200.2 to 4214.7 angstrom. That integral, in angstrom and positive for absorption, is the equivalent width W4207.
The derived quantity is 9.5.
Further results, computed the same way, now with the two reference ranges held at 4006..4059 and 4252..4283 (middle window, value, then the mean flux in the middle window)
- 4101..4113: 1.90 angstrom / 7.8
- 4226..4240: 0.71 angstrom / 8.84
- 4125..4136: 0.82 angstrom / 8.58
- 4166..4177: 1.18 angstrom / 8.28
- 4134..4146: -0.68 angstrom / 9.8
